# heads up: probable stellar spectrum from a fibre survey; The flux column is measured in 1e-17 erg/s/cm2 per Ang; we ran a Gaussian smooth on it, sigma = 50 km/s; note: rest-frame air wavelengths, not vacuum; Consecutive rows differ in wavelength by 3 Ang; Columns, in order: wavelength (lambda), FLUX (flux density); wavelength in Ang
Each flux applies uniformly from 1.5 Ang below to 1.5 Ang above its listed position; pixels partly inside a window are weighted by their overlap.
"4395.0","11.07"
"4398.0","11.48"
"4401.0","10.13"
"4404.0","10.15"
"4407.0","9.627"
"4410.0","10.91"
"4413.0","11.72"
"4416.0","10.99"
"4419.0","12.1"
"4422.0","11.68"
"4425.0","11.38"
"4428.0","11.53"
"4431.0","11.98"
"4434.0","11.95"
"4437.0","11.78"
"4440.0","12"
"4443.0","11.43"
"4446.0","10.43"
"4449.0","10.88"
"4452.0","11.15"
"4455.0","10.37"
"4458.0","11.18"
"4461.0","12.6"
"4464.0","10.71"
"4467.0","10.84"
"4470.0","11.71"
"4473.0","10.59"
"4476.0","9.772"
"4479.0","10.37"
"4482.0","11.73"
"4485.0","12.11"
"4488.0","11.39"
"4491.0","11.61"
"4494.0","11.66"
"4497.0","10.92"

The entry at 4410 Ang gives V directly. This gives 10.91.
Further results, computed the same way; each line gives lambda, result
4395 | 11.07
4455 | 10.37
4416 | 10.99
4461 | 12.6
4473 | 10.59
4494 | 11.66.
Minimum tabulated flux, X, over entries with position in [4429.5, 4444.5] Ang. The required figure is 11.43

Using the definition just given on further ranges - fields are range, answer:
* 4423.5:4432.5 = 11.38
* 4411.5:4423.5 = 10.99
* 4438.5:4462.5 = 10.37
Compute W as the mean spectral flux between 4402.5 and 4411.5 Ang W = 10.2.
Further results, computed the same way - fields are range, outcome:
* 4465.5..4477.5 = 10.7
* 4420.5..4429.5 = 11.5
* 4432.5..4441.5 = 11.9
